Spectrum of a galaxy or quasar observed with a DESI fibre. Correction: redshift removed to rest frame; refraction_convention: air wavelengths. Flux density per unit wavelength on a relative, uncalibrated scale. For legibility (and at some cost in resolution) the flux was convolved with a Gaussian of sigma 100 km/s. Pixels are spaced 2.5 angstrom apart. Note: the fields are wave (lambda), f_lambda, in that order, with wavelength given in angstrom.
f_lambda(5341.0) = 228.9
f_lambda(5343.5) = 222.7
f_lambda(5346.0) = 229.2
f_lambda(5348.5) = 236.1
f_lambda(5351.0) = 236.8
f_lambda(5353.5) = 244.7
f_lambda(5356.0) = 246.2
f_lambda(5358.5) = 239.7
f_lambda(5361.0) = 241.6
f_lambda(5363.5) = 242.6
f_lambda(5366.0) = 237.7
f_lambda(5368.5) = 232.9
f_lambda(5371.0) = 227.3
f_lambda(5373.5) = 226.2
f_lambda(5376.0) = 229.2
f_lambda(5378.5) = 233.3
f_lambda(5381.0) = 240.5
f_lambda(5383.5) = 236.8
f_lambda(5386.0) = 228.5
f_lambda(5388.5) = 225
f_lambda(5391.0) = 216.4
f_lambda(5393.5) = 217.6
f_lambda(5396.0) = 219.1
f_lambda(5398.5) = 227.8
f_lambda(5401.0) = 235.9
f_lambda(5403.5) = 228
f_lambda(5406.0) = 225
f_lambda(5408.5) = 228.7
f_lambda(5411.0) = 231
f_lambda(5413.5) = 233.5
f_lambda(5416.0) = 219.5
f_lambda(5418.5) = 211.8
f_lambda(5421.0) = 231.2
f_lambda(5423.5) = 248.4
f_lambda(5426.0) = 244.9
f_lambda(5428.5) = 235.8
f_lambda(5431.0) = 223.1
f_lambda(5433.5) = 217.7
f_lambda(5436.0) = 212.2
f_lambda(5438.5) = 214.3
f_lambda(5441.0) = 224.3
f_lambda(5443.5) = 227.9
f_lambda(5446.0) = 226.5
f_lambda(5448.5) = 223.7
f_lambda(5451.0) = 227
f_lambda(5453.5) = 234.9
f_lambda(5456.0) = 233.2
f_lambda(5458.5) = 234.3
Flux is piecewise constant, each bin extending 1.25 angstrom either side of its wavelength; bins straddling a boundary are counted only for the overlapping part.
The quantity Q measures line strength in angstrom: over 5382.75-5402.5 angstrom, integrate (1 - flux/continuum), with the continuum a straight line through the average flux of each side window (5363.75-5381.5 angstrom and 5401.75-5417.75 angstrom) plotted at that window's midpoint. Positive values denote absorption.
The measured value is 0.4 angstrom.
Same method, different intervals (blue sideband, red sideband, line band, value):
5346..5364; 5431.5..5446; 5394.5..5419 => 0.15 angstrom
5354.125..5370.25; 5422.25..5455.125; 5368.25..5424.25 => 1.51 angstrom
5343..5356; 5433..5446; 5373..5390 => -0.09 angstrom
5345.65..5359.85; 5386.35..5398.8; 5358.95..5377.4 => -0.14 angstrom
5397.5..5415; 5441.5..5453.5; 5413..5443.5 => 0.28 angstrom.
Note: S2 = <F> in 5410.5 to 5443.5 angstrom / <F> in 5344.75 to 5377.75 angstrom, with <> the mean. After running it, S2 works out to 1.0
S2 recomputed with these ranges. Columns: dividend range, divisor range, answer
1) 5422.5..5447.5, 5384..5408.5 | 1.01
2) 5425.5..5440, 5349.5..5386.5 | 0.95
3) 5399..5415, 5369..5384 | 0.99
